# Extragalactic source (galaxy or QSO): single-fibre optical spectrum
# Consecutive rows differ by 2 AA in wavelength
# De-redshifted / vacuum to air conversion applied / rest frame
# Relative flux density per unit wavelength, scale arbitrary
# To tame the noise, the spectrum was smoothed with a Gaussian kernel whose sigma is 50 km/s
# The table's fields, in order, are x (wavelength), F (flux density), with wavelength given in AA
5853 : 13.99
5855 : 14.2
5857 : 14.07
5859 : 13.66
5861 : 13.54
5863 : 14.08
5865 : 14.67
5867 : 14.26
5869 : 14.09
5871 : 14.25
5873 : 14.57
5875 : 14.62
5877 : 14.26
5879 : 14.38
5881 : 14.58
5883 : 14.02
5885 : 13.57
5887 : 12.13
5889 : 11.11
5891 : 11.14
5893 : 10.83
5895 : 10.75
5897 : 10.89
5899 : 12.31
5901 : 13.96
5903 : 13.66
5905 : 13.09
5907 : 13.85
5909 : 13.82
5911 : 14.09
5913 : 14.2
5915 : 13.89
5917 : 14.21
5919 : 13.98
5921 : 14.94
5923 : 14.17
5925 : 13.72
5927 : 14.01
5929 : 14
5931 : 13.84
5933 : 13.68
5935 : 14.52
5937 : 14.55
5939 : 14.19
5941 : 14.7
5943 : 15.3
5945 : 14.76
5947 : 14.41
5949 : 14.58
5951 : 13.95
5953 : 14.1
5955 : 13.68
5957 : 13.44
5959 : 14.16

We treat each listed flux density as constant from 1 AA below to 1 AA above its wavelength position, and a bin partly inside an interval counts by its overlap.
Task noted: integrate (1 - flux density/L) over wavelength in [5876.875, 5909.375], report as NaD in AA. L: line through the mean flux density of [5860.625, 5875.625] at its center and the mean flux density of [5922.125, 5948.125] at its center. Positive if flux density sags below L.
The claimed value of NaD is 3.4 AA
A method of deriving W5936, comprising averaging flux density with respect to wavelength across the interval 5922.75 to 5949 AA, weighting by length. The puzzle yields 14.3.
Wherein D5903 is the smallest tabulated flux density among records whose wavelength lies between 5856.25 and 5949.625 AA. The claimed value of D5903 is 10.75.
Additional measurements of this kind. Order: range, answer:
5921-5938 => 13.68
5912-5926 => 13.72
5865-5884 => 14.02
